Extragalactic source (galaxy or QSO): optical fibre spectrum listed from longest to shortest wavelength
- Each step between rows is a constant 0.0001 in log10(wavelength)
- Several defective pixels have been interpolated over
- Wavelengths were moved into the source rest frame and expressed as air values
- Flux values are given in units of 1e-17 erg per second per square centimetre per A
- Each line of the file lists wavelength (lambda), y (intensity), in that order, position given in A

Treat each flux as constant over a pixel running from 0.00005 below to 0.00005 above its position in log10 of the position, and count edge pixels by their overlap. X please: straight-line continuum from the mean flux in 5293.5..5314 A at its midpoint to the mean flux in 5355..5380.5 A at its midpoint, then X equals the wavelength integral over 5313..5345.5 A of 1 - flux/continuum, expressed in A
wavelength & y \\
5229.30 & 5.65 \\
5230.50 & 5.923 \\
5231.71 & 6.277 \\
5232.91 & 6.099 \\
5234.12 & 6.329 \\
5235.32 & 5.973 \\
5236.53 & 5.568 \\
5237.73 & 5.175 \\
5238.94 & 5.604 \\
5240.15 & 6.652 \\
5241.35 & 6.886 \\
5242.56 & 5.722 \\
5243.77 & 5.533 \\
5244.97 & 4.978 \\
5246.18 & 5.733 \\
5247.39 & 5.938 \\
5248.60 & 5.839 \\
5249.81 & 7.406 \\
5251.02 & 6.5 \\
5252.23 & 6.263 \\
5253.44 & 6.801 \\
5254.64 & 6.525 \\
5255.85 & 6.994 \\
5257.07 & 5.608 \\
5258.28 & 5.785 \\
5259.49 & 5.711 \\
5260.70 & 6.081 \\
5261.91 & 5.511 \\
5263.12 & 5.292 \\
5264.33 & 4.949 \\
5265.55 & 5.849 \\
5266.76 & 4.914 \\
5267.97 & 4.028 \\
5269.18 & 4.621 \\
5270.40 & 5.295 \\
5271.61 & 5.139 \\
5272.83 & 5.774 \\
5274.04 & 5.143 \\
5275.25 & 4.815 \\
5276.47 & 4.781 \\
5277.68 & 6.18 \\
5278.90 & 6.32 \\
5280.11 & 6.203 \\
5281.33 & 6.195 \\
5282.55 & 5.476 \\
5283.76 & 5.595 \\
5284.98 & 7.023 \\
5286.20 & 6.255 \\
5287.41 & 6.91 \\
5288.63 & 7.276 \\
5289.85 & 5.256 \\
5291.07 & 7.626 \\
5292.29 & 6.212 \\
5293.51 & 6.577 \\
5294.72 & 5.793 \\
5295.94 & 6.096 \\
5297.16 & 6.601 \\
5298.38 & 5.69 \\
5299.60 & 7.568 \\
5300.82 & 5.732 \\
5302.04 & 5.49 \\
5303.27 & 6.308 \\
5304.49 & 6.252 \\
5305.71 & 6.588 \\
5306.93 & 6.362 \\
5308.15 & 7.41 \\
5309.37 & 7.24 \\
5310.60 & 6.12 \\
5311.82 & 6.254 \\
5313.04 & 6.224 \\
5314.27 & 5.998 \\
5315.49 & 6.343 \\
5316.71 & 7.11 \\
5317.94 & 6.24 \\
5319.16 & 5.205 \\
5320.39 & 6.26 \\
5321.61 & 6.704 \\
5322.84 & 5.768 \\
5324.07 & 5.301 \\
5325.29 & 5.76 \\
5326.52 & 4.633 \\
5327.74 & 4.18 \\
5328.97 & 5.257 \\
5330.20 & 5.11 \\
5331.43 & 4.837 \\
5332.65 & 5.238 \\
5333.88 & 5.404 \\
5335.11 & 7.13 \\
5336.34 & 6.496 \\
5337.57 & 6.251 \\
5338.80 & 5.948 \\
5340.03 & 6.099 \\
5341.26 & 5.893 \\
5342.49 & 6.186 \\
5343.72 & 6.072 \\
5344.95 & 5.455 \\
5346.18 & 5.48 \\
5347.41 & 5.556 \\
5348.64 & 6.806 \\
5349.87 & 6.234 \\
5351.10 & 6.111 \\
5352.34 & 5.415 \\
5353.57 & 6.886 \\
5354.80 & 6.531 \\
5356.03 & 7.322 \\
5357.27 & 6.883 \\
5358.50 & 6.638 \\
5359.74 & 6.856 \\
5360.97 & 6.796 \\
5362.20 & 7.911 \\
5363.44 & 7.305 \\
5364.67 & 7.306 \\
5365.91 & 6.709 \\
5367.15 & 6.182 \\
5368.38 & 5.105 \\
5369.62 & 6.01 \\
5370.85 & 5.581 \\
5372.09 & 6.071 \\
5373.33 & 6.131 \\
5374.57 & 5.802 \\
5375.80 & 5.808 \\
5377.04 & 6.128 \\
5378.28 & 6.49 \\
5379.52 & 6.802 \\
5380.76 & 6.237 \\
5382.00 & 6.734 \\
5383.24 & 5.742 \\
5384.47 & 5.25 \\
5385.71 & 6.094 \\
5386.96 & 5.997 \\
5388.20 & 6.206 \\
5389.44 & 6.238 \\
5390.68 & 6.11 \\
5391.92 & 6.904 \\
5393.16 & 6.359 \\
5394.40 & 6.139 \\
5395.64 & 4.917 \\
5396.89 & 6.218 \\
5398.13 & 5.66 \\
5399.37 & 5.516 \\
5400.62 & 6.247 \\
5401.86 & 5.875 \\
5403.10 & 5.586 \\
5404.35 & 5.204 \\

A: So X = 3.0 A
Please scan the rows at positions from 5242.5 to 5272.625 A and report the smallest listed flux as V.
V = 4.028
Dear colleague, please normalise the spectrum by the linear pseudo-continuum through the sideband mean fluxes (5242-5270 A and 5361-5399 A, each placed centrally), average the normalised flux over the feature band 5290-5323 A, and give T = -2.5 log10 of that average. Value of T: -0.07 mag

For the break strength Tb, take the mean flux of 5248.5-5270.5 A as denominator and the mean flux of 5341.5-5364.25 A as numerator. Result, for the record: 1.1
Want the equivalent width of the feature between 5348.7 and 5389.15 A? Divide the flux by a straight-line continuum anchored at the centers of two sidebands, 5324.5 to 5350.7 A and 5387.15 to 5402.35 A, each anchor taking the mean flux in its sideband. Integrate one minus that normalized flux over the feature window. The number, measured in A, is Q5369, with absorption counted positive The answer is -3.2 A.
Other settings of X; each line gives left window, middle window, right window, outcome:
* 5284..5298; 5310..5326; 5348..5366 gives 1.23 A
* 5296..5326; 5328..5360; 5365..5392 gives 0.68 A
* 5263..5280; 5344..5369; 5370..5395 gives -2.25 A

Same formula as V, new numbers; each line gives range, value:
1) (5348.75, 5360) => 5.415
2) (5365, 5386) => 5.105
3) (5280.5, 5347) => 4.18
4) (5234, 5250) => 4.978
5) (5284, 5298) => 5.256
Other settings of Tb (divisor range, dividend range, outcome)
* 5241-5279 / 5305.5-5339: 1.05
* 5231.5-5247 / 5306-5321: 1.09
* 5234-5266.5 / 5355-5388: 1.07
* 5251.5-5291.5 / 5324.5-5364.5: 1.05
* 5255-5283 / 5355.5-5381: 1.17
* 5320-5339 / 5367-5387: 1.07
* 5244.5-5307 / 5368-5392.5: 1.02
